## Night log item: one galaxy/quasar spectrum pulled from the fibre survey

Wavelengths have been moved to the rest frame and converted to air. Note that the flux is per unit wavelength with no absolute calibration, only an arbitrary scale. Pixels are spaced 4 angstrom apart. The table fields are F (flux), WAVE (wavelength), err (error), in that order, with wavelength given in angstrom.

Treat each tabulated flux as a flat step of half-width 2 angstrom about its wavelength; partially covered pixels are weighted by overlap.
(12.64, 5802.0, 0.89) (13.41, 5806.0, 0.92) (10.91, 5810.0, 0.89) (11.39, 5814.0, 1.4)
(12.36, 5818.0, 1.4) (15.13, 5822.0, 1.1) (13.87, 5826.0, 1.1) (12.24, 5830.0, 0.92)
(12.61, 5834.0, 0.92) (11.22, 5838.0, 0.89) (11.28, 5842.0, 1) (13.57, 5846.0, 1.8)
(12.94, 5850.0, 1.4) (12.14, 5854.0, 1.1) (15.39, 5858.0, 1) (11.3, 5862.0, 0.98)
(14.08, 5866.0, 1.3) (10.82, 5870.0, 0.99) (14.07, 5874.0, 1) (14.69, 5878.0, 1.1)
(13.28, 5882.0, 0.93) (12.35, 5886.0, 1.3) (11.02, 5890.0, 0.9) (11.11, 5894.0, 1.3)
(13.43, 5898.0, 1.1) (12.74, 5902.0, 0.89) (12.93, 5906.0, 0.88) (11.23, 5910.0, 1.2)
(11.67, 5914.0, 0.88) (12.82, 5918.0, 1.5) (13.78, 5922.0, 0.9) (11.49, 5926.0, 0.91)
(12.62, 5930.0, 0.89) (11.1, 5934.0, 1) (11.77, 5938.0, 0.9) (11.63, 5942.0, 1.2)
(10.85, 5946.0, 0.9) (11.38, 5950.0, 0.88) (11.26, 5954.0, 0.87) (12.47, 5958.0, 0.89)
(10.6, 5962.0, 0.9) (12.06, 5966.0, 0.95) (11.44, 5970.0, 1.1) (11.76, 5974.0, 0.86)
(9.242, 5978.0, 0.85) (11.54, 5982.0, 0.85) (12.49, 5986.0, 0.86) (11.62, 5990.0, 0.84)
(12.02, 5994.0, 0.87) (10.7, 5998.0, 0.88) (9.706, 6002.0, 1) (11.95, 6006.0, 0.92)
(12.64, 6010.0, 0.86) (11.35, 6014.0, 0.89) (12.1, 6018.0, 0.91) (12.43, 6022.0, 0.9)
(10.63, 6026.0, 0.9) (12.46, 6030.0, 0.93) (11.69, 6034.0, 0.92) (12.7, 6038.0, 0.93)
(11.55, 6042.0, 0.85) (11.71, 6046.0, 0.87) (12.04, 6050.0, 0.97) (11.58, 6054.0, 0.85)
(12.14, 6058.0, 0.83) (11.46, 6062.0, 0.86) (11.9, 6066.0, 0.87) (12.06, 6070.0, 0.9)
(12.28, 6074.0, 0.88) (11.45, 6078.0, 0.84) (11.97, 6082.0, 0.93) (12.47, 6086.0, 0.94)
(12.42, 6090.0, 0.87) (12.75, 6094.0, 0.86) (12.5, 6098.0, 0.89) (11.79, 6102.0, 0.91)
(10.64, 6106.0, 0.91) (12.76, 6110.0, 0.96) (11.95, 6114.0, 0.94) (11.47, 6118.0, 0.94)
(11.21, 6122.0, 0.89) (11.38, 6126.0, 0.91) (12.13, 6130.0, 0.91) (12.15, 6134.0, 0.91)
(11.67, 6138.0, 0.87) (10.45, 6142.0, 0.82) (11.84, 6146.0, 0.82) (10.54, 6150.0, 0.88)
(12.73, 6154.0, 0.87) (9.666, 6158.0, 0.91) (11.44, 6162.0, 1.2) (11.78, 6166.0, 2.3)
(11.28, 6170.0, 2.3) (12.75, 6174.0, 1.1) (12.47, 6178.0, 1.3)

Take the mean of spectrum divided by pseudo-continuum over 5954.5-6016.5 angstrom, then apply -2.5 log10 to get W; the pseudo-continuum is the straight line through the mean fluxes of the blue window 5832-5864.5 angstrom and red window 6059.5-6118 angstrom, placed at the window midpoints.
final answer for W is 0.075 mag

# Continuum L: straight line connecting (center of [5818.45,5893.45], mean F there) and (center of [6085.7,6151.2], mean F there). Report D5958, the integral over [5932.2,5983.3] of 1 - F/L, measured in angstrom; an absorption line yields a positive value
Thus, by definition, 4.6 angstrom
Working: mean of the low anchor 12.8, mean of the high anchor 11.8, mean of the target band 11.3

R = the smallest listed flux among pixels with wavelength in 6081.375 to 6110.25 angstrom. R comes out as 10.64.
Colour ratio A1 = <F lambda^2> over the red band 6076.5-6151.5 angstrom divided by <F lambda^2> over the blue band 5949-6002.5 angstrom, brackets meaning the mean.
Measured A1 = 1.09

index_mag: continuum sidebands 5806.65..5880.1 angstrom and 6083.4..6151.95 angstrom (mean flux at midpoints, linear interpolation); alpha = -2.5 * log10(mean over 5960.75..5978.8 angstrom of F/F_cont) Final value 0.108 mag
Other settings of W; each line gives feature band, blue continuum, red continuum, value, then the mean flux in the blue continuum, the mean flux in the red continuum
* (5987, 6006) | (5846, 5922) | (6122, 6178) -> 0.096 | 12.7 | 11.5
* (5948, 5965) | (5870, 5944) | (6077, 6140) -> 0.074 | 12.4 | 11.9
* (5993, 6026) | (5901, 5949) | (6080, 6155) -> 0.036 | 12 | 11.8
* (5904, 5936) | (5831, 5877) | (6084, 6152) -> 0.024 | 12.7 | 11.8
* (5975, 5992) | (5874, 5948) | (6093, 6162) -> 0.076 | 12.3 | 11.6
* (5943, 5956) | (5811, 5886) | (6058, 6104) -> 0.122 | 12.9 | 12.1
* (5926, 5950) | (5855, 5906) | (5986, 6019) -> 0.061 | 12.8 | 11.6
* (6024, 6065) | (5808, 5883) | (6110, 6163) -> 0.009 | 12.8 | 11.5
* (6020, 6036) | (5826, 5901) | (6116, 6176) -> 0.017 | 12.7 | 11.5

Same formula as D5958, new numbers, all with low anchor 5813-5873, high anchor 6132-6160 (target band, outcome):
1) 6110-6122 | -0.38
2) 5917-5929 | -0.32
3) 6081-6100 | -1.46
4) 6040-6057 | 0.02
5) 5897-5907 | -0.44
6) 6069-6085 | -0.48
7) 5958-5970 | 0.61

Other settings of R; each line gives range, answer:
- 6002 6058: 9.706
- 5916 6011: 9.242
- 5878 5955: 10.85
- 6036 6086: 11.45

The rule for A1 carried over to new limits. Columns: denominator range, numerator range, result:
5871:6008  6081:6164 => 1.05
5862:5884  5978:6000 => 0.90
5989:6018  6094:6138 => 1.07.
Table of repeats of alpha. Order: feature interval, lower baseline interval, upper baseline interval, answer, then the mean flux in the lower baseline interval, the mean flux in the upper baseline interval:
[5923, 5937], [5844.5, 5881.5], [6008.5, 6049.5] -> 0.07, 13.2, 11.9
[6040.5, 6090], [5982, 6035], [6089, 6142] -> -0.01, 11.7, 11.8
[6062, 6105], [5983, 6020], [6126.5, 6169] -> -0.05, 11.6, 11.4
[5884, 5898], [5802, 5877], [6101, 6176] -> 0.07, 12.7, 11.6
